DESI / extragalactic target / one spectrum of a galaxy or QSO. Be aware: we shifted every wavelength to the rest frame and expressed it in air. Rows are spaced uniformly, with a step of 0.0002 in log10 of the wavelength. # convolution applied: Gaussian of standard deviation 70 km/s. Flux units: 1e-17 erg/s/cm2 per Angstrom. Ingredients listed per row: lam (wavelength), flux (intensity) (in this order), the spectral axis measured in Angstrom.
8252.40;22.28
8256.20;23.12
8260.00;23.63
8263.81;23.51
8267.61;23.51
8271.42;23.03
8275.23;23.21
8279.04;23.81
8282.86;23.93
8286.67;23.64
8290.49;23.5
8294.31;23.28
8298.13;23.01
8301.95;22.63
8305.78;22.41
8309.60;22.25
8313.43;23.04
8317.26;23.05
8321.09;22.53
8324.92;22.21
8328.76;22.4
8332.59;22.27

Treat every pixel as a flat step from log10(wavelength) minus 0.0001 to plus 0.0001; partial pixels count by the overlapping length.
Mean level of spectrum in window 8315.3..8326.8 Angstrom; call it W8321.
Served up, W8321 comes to 22.6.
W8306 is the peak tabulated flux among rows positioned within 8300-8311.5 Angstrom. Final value 22.63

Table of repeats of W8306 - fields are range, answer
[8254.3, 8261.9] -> 23.63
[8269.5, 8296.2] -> 23.93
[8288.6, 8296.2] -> 23.5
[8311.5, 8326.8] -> 23.05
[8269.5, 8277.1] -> 23.21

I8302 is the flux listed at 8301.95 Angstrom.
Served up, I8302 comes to 22.63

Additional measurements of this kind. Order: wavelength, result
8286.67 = 23.64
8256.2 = 23.12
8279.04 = 23.81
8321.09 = 22.53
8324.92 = 22.21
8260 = 23.63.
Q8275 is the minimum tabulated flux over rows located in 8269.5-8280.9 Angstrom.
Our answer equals 23.03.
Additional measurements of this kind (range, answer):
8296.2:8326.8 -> 22.21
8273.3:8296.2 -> 23.21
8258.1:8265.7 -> 23.51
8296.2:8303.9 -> 22.63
